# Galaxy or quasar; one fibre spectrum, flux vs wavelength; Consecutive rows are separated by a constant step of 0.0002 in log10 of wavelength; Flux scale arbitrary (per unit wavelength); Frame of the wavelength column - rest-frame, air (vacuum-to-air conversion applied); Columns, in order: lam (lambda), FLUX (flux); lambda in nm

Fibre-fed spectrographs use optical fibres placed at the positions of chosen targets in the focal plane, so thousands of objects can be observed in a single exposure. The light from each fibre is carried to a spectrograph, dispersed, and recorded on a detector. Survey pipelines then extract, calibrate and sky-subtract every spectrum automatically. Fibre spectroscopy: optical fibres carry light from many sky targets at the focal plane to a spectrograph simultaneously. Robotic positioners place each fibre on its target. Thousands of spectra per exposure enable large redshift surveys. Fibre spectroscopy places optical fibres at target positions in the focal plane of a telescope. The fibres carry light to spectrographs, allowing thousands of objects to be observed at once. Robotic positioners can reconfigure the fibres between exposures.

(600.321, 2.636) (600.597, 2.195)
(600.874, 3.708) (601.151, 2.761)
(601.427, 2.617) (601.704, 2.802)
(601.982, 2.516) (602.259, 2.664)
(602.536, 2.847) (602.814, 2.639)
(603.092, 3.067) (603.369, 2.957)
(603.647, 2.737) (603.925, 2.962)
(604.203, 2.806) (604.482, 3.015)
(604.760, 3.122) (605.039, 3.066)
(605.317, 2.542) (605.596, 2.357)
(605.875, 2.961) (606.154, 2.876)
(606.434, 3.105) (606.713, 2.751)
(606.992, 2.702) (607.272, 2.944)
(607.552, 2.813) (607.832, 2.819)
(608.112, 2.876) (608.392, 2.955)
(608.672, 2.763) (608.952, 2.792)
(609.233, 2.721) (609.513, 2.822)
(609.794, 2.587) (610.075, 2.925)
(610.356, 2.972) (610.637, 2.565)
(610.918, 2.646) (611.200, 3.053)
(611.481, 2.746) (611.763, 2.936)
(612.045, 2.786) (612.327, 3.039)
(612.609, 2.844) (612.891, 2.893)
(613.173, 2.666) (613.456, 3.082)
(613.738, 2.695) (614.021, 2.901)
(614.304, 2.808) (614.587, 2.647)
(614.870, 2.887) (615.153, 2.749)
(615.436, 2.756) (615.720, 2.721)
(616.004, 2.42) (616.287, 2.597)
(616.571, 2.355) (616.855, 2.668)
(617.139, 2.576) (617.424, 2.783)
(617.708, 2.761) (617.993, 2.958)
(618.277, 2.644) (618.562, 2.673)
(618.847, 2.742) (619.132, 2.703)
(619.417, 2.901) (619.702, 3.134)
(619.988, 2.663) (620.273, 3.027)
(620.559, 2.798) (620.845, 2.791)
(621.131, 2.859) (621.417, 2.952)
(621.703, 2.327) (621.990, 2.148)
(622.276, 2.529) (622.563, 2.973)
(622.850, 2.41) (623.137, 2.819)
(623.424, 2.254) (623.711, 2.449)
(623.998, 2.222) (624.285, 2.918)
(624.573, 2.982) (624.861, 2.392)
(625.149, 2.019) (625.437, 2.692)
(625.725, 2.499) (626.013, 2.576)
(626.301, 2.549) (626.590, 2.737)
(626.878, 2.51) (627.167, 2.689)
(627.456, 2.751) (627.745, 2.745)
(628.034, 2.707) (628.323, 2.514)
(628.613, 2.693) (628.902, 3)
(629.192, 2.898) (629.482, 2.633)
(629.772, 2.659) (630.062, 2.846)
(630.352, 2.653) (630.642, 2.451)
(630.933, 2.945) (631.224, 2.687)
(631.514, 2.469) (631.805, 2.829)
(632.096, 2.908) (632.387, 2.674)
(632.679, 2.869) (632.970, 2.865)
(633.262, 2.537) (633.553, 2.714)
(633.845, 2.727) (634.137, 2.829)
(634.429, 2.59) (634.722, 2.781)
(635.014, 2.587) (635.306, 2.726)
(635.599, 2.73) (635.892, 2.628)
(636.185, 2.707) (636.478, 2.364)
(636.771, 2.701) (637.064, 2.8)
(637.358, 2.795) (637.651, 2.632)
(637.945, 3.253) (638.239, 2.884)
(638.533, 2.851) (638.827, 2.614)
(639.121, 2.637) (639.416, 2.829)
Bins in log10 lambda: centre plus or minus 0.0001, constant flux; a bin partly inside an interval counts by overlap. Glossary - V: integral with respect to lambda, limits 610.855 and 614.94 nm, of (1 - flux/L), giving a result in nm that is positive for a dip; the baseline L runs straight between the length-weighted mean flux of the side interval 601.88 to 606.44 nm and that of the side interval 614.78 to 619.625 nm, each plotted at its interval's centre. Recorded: -0.15 nm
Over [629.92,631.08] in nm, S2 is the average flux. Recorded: 2.72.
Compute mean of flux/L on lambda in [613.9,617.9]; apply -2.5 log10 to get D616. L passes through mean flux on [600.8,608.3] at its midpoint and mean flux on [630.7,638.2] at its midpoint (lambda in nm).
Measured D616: 0.04 mag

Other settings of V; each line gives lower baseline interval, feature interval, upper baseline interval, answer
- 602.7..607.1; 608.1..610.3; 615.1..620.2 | 0.00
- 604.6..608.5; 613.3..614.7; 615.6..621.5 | -0.02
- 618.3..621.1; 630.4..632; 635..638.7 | 0.05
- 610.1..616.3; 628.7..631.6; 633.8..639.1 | 0.02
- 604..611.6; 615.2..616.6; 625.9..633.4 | 0.09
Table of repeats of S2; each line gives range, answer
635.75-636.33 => 2.67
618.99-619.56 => 2.8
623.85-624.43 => 2.57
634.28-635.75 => 2.68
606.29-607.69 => 2.86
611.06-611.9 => 2.91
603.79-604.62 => 2.93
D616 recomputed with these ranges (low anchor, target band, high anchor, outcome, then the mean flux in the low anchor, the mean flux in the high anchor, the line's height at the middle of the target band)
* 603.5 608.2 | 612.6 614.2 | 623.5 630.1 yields -0.03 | 2.85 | 2.63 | 2.77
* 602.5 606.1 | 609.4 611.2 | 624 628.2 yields 0.00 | 2.85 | 2.61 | 2.79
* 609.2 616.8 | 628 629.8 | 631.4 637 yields -0.01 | 2.77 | 2.7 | 2.72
